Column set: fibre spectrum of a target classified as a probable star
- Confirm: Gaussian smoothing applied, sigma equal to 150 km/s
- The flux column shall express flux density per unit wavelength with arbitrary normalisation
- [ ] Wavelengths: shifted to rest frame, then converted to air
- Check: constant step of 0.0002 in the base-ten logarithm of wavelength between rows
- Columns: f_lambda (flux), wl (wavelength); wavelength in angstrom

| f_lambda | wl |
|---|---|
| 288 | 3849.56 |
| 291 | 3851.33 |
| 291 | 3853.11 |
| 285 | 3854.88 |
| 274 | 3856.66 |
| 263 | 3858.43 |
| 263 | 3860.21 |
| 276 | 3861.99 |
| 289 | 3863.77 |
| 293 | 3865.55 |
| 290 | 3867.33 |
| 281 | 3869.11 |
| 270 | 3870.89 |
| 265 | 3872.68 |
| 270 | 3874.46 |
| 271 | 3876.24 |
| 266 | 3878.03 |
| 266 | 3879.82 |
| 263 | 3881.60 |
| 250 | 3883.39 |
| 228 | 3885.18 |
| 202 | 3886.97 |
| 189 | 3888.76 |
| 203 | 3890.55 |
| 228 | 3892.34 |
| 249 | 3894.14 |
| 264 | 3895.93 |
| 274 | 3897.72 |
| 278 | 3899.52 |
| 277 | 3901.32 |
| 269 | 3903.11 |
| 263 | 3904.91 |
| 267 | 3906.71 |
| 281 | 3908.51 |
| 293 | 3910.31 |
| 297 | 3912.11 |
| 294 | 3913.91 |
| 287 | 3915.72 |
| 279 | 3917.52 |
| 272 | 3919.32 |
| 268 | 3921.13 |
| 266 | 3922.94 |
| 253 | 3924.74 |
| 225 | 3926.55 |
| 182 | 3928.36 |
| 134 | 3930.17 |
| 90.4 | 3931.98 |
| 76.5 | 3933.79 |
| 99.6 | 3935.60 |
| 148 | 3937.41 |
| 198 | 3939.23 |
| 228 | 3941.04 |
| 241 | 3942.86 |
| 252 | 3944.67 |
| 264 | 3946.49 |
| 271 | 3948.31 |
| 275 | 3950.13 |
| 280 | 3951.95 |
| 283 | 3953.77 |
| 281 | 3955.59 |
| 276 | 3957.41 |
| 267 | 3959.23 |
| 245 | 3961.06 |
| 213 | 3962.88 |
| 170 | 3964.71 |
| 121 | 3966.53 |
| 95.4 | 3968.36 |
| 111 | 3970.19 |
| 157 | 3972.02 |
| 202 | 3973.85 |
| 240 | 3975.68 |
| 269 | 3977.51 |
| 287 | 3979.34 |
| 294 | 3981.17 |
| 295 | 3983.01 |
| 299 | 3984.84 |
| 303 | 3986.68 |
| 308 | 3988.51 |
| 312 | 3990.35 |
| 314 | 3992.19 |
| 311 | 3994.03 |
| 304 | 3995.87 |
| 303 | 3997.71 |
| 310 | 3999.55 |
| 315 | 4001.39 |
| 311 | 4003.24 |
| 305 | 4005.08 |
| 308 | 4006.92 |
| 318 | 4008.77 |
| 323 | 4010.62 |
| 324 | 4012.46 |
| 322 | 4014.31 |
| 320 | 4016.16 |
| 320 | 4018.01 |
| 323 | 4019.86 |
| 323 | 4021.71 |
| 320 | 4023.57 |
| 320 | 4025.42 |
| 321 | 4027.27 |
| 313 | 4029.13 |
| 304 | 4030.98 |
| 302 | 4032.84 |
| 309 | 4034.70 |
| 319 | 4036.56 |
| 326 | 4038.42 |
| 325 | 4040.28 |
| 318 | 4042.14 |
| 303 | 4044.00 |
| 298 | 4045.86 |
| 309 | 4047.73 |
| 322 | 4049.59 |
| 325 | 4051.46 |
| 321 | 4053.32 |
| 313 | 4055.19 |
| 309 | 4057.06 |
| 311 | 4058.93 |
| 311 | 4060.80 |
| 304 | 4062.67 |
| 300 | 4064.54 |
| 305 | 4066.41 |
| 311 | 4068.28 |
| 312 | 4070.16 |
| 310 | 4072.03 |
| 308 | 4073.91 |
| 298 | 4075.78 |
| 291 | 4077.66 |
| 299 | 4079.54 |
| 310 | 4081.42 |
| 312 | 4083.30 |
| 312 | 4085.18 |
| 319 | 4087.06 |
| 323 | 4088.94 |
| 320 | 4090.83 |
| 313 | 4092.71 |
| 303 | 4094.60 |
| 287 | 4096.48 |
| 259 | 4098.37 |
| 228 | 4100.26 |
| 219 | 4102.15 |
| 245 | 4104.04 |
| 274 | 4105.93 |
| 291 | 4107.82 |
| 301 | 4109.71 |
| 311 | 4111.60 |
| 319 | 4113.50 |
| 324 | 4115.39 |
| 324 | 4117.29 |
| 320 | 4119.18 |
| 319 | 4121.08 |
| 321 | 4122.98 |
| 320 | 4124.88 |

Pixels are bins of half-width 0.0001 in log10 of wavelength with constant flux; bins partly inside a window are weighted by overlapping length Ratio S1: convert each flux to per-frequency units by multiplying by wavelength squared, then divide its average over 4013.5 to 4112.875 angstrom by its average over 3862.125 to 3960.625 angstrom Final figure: 1.3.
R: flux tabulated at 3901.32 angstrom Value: 277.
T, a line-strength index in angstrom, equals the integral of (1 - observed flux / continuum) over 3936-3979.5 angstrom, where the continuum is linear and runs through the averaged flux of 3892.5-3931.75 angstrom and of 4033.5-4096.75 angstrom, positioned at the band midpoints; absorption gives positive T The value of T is 8.2 angstrom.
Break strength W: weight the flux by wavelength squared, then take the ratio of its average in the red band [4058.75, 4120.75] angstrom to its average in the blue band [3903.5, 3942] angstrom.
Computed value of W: 1.45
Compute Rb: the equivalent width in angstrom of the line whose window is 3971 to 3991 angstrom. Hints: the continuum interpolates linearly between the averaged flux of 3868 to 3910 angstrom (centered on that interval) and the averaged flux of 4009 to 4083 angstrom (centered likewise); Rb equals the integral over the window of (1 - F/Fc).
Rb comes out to 1.5 angstrom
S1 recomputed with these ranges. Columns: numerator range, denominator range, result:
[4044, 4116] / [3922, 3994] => 1.40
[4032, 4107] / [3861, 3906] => 1.28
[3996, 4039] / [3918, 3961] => 1.46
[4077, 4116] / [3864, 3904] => 1.27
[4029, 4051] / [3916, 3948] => 1.59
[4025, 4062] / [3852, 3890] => 1.30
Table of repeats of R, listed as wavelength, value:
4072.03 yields 310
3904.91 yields 263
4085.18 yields 312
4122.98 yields 321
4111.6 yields 311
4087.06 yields 319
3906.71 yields 267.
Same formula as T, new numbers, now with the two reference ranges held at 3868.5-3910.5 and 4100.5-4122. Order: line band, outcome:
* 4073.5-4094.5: -1.5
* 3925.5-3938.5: 6.2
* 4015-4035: -2.7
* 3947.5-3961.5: -0.3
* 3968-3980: 3.3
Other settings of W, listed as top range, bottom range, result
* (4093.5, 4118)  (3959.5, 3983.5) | 1.46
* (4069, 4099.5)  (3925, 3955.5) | 1.58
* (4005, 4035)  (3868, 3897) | 1.37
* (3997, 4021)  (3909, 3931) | 1.30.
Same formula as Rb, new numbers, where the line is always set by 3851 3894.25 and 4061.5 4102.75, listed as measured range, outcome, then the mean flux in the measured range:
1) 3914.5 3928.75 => 0.62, 257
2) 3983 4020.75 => -3.80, 312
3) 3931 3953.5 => 5.69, 204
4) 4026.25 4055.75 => -2.39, 314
